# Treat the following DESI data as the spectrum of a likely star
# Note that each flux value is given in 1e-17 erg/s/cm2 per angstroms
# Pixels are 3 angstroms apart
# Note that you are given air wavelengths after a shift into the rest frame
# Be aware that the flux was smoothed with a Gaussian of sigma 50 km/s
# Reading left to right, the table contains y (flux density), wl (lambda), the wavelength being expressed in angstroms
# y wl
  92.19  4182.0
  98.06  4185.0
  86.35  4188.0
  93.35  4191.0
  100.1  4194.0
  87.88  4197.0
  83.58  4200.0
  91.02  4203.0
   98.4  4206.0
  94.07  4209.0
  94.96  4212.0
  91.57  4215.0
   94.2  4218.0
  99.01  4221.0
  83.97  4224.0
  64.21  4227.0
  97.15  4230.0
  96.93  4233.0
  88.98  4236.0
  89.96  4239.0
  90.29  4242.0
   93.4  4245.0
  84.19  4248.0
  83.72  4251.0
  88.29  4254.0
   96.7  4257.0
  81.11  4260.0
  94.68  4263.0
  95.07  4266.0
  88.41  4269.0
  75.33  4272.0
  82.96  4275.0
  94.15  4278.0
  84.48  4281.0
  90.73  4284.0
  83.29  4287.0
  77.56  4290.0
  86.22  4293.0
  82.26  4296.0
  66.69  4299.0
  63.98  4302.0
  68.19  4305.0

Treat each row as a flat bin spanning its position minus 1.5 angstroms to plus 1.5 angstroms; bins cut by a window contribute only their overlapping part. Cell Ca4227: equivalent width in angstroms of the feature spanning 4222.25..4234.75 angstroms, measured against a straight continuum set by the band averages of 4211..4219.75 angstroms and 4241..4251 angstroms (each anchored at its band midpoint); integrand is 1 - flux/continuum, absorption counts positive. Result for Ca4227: 0.7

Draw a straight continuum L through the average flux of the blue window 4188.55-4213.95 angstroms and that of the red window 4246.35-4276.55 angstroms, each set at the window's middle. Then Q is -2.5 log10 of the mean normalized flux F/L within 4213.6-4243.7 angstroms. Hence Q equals 0.01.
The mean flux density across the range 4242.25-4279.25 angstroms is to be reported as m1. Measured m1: 88.2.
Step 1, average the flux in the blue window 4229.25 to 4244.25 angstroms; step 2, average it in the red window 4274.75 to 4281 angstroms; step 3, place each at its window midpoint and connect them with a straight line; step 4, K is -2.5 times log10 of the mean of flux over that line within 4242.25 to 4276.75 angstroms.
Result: 0.032 mag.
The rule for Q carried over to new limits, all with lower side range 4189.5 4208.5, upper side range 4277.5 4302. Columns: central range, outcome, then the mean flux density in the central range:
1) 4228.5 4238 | -0.07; 94.1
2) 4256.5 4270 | -0.08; 90.9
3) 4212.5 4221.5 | -0.05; 94.5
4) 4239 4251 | -0.02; 88.7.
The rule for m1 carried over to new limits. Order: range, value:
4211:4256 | 89.4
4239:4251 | 88.7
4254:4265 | 90.7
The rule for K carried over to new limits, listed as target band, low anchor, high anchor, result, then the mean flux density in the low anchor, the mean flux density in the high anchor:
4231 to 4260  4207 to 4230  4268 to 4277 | -0.05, 89.6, 82.6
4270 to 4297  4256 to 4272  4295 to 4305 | -0.07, 89.5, 70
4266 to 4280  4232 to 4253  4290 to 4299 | -0.03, 89.4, 80.2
